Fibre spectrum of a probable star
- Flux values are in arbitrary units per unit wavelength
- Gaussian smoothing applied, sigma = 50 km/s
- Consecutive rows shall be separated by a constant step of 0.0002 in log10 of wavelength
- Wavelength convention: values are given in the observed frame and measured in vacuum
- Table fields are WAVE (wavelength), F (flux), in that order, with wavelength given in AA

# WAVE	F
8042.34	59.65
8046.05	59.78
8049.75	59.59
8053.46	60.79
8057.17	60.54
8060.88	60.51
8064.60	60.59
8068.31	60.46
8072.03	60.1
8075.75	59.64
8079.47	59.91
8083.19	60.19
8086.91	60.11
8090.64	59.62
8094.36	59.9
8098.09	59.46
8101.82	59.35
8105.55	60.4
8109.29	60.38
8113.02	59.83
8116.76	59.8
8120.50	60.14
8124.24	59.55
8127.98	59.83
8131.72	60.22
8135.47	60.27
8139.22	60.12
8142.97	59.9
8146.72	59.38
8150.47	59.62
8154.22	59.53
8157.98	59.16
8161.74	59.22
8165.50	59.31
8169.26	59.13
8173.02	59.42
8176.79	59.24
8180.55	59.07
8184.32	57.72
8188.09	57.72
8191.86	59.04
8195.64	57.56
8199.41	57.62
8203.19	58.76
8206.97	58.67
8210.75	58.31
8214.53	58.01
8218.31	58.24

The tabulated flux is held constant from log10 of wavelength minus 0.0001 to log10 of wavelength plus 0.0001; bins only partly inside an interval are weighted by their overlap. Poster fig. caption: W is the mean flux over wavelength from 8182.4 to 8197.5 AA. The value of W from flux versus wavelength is 58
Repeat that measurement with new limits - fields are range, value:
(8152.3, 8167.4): 59.3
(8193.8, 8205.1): 58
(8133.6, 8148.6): 59.9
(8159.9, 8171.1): 59.2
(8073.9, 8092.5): 59.9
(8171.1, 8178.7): 59.4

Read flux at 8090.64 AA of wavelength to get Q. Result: 59.62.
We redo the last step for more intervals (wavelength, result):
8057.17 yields 60.54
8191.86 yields 59.04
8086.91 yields 60.11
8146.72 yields 59.38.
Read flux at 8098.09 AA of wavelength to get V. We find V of 59.46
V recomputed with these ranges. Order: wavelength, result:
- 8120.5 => 60.14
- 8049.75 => 59.59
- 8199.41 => 57.62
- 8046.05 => 59.78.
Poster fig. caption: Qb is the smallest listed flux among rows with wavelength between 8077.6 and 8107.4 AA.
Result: 59.35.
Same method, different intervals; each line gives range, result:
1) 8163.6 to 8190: 57.72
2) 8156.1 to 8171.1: 59.13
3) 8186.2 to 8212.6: 57.56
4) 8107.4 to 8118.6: 59.8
